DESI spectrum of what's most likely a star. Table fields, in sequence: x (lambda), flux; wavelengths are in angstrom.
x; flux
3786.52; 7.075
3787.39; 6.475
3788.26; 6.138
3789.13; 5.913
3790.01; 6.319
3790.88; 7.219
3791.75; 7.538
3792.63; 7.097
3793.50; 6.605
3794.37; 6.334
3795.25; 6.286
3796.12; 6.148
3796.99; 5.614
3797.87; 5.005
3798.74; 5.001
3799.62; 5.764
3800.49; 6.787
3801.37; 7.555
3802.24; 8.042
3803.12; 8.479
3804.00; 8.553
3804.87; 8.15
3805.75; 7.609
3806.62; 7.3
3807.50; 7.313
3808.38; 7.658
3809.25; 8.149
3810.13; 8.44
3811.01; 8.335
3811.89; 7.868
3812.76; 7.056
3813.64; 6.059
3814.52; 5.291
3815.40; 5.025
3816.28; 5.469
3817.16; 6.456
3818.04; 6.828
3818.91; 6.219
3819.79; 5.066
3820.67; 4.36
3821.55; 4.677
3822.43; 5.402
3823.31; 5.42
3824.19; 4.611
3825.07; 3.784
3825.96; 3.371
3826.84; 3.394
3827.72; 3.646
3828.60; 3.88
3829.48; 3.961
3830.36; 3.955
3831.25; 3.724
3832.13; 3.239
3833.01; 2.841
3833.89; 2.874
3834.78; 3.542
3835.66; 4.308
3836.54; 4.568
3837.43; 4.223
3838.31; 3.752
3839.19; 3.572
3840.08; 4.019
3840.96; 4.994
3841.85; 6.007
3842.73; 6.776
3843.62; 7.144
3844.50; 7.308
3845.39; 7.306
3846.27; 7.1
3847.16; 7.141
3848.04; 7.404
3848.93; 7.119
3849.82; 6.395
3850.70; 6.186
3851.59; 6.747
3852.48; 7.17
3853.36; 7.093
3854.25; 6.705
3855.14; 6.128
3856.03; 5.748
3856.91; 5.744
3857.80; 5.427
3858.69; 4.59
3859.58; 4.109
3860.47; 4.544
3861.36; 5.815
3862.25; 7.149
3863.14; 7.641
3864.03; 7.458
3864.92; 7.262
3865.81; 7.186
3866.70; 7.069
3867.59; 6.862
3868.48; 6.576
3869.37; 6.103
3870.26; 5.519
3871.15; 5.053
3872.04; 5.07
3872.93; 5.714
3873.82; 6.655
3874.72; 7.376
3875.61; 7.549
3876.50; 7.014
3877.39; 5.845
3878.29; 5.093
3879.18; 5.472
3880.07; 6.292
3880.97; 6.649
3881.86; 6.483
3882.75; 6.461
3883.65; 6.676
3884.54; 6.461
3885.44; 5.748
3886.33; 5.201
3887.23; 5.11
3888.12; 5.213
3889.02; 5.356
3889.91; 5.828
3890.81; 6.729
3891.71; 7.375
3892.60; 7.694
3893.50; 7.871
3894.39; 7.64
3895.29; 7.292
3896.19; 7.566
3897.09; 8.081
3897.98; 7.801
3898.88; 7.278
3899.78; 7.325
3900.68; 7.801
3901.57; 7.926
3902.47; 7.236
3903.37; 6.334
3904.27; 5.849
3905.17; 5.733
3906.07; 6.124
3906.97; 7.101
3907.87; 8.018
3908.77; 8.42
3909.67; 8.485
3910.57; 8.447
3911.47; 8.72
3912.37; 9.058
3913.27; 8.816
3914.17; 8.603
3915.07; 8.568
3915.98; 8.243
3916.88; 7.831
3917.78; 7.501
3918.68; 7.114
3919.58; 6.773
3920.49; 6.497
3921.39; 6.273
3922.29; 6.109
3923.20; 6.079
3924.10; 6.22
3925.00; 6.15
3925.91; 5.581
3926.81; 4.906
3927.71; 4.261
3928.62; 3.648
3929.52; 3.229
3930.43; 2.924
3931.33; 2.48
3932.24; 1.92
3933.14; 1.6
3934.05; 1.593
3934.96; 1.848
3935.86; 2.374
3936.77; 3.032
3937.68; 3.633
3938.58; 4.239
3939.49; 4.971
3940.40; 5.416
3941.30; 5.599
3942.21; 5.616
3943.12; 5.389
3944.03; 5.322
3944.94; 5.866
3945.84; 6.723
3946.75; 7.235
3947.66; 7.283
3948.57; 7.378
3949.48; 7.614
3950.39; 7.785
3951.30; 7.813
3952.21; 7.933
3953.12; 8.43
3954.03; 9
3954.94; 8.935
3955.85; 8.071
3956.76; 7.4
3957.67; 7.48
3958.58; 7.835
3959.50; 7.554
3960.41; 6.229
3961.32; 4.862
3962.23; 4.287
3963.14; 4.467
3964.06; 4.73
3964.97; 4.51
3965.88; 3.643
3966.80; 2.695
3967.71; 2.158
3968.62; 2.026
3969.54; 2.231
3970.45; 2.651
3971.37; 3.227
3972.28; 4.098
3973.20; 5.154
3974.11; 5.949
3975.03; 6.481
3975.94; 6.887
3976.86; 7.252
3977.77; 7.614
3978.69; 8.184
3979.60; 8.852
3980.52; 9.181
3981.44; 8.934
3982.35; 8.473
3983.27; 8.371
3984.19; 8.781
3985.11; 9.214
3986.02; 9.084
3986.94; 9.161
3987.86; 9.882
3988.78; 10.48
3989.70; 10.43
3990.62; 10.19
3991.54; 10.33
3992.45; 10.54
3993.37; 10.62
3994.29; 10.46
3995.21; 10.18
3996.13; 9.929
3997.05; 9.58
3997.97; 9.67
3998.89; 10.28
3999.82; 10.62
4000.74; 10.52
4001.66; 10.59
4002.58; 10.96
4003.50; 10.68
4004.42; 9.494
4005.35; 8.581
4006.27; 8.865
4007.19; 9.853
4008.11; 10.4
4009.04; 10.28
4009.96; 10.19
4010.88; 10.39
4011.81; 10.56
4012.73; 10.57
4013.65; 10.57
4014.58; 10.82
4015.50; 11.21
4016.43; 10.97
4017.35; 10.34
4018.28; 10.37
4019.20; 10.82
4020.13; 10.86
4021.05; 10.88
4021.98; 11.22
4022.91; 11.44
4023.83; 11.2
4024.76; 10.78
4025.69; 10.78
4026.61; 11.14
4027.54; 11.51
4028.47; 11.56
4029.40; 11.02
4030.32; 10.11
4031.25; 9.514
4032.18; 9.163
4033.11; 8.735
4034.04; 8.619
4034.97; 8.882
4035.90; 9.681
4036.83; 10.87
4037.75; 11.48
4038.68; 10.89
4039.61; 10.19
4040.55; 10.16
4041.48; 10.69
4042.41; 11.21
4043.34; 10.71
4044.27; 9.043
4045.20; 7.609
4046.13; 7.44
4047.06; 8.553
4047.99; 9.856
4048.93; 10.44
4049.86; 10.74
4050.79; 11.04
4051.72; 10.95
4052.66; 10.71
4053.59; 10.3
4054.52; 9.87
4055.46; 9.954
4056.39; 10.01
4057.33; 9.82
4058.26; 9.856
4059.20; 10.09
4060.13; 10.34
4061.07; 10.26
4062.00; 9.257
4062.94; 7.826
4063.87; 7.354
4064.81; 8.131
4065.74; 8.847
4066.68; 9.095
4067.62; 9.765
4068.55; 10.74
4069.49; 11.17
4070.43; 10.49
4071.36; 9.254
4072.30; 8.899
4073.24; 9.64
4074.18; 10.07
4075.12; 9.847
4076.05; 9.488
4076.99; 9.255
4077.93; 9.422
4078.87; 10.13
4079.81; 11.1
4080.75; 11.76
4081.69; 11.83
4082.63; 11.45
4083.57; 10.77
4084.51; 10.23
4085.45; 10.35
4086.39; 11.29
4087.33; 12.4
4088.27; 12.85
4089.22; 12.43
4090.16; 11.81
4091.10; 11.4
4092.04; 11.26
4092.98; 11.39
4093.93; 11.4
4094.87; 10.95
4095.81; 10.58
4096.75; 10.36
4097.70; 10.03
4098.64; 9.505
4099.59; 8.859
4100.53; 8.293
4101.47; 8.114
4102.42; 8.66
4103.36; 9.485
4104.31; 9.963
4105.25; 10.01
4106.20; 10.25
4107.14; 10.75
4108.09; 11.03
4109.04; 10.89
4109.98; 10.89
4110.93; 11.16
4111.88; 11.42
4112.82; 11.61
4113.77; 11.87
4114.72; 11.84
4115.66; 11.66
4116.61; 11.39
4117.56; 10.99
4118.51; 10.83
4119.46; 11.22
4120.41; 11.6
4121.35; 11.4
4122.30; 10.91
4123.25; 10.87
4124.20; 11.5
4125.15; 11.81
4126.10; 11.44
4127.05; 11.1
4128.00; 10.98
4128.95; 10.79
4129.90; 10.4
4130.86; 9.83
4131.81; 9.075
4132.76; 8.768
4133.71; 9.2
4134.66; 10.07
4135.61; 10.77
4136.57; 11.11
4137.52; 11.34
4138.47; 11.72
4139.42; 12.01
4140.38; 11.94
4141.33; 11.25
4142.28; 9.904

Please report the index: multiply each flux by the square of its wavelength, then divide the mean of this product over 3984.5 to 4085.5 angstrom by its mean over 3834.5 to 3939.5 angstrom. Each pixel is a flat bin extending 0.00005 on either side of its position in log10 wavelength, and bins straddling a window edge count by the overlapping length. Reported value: 1.79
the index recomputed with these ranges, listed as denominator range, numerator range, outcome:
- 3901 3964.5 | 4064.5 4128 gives 1.87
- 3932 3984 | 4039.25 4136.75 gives 1.92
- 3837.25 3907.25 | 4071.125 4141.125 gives 1.88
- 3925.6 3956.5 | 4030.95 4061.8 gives 1.97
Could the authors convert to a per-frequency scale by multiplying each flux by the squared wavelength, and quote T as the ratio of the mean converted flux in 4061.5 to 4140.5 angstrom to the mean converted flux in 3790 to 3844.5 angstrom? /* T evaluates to 2.12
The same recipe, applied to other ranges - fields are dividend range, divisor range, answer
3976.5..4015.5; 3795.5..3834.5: 1.86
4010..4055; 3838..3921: 1.67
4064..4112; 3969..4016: 1.21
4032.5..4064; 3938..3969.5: 1.72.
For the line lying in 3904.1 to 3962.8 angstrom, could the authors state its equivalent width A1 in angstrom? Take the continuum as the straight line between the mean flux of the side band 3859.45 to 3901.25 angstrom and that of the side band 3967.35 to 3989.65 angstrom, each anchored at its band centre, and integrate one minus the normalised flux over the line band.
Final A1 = 4.9 angstrom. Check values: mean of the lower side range 6.54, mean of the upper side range 6.94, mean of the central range 6.18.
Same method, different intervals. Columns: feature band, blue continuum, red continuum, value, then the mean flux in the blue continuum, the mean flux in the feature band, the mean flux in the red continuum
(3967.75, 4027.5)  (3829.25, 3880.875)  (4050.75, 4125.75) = -3.4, 5.8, 9.2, 10.5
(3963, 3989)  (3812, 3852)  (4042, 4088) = 5.9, 5.18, 6.35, 9.99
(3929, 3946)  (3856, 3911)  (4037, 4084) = 8.5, 6.58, 3.84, 9.96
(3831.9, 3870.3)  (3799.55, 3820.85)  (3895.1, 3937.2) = 4.7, 7.01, 5.85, 6.18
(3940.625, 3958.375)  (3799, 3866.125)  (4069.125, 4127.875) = 1.8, 5.89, 7.19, 10.7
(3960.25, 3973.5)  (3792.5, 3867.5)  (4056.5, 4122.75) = 7.3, 5.92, 3.73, 10.4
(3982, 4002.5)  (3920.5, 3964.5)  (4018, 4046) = -4.2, 5.54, 9.91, 10.3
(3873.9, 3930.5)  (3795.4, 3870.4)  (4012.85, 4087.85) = 4.0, 5.91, 6.74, 10.2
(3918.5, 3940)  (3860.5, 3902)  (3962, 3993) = 7.8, 6.62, 4.27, 6.8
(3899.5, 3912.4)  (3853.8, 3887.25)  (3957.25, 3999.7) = -1.8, 6.16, 7.46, 7.31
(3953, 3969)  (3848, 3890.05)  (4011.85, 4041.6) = 5.4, 6.2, 5.76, 10.5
